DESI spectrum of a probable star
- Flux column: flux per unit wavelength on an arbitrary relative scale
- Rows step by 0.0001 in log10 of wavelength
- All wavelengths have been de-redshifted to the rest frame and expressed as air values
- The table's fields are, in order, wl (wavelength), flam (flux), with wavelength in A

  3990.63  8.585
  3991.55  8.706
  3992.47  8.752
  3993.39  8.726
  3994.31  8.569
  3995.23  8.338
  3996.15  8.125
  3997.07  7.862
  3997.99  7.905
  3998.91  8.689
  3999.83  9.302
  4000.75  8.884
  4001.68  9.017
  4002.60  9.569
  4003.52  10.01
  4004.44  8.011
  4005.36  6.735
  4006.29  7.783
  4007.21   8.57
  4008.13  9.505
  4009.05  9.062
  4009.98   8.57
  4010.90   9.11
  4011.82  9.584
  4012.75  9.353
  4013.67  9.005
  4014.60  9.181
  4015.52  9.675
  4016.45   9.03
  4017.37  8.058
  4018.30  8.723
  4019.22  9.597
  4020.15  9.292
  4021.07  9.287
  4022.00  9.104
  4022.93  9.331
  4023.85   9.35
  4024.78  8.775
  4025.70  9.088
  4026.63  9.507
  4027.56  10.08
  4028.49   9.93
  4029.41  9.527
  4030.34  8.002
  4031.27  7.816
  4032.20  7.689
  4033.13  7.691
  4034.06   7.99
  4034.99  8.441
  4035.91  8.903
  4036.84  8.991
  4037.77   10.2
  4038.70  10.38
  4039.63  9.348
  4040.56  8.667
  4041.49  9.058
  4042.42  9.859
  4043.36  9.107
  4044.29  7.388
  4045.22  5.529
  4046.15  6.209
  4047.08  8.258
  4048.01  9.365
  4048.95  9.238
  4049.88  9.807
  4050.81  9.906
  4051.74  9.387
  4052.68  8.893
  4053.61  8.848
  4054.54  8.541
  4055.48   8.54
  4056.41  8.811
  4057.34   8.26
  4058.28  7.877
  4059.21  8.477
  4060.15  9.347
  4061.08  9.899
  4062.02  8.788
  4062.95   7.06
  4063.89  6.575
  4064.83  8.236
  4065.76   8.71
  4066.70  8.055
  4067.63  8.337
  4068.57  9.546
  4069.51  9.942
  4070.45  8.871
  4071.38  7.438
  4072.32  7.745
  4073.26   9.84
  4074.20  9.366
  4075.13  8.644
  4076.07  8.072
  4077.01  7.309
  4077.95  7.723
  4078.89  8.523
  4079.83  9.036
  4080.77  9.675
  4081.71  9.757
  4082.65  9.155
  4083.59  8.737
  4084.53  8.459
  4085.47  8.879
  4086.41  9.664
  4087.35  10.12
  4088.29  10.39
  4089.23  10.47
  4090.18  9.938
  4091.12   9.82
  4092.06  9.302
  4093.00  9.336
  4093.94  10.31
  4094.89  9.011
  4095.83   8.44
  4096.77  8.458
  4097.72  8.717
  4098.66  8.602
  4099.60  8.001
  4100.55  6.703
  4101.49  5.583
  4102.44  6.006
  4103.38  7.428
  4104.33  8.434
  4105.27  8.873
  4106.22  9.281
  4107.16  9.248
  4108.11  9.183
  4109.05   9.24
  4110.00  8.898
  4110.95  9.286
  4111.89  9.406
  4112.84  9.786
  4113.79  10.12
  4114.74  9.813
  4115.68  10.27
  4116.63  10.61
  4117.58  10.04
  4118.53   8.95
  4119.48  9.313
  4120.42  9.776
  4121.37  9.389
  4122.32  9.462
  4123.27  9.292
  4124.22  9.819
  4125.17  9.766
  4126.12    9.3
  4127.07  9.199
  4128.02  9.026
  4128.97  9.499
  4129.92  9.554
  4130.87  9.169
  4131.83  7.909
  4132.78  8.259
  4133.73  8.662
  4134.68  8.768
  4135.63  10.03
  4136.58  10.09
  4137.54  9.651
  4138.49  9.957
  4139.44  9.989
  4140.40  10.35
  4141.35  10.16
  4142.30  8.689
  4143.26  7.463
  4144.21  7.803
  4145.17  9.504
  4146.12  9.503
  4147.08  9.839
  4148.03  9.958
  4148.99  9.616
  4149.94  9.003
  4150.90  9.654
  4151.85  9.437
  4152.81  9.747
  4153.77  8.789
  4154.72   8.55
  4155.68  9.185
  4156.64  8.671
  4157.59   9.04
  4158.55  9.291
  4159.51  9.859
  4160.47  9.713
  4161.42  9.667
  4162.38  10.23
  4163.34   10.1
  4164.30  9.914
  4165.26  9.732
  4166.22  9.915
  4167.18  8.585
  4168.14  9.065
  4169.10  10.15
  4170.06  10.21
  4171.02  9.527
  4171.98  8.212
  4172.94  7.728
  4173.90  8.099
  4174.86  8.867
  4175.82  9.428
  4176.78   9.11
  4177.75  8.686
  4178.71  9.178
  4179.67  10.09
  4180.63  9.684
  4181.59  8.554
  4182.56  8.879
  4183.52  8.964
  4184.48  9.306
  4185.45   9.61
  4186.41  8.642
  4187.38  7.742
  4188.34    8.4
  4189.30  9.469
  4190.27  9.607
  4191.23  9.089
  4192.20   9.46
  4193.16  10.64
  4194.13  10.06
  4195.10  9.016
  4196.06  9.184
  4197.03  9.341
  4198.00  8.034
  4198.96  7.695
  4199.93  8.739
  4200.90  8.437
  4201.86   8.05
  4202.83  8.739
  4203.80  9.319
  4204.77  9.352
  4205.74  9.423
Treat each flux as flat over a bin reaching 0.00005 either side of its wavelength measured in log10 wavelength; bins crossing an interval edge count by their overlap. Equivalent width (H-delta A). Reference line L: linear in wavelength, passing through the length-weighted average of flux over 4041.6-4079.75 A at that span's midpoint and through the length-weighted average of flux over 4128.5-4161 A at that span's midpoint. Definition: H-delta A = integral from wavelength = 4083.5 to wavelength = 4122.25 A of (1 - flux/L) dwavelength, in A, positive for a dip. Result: -0.8 A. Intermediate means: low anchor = 8.52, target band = 9.09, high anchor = 9.28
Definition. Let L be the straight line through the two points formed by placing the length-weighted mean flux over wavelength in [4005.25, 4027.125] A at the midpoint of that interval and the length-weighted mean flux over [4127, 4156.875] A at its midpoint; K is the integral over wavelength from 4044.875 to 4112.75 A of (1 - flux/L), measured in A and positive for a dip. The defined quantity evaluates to 3.1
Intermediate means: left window 9.01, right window 9.24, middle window 8.7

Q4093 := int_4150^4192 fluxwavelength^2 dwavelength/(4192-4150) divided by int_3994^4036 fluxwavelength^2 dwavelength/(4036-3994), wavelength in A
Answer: 1.13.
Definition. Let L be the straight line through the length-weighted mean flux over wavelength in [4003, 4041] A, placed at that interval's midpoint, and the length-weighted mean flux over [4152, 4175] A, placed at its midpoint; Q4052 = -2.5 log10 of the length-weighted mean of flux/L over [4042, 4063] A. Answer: 0.05 mag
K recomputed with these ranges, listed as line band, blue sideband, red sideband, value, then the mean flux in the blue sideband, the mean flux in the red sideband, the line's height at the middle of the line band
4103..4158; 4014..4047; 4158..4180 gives -0.6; 8.82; 9.36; 9.21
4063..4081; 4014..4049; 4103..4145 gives 1.2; 8.83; 9.3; 9.04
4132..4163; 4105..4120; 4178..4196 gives 0.2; 9.53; 9.24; 9.39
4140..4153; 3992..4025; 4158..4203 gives -0.3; 8.85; 9.17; 9.1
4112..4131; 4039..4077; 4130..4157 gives -1.1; 8.59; 9.23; 9.07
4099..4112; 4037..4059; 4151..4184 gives 1.1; 8.76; 9.27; 9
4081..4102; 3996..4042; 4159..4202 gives 0.1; 8.91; 9.18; 9.03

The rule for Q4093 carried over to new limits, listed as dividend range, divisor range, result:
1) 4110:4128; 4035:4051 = 1.13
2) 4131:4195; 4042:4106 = 1.12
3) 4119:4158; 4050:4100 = 1.08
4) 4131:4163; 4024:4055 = 1.11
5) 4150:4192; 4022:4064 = 1.12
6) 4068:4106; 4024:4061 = 1.02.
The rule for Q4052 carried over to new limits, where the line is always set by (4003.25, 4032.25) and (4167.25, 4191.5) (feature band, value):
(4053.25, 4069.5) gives 0.060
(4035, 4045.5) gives 0.009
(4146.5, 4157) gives -0.034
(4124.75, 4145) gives -0.022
